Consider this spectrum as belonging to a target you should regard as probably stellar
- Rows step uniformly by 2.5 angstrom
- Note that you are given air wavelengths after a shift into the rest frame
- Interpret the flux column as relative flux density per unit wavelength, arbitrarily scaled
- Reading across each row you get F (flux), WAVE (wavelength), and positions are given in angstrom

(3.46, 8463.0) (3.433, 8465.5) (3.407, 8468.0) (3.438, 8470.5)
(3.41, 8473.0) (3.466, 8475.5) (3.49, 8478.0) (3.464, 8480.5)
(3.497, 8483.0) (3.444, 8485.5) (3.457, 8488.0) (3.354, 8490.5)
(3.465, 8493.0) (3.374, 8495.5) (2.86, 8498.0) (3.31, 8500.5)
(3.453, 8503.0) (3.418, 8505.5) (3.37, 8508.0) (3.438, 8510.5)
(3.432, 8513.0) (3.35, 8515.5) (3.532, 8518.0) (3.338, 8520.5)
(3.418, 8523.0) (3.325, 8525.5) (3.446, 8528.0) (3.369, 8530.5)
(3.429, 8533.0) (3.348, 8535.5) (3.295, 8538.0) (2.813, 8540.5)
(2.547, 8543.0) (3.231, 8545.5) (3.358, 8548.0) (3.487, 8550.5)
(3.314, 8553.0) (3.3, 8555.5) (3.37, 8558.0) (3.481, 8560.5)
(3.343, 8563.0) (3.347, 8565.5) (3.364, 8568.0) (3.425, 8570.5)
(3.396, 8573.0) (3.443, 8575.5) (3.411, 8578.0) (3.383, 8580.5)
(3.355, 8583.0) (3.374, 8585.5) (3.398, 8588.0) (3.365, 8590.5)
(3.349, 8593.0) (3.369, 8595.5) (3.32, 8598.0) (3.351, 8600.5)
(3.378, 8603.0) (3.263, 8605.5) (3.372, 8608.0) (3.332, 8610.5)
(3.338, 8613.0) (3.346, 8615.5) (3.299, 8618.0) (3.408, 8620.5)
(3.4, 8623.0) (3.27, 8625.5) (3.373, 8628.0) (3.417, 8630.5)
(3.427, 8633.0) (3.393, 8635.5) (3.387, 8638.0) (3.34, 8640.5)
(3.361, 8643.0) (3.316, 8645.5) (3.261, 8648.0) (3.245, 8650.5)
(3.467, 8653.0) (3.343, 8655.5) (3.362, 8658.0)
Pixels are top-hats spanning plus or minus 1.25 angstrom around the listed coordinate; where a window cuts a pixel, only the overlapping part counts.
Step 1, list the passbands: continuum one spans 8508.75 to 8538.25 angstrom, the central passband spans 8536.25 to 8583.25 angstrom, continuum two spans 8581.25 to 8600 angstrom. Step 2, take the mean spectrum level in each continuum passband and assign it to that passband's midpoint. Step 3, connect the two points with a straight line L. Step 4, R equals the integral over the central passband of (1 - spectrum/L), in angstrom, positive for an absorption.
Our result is 1.1 angstrom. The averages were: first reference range 3.4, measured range 3.3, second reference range 3.36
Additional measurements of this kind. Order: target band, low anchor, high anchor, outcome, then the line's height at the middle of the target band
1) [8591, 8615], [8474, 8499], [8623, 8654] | 0.2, 3.36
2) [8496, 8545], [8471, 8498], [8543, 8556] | 0.6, 3.33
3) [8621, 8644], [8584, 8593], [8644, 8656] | -0.2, 3.34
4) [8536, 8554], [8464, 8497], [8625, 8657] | 1.3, 3.4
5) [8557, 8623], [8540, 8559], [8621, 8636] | -1.7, 3.29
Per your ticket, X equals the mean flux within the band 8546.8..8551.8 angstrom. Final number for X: 3.42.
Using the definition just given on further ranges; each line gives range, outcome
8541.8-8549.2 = 3.05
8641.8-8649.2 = 3.31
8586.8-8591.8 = 3.38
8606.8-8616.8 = 3.35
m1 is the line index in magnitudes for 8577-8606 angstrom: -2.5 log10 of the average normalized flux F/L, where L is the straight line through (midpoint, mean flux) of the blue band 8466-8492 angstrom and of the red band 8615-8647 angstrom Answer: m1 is 0.01 mag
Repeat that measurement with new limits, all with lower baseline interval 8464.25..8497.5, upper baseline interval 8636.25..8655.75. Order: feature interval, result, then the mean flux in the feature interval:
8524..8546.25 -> 0.064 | 3.2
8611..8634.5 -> -0.003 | 3.36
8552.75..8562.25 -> 0.005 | 3.37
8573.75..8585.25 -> -0.007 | 3.4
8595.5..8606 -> 0.009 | 3.34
